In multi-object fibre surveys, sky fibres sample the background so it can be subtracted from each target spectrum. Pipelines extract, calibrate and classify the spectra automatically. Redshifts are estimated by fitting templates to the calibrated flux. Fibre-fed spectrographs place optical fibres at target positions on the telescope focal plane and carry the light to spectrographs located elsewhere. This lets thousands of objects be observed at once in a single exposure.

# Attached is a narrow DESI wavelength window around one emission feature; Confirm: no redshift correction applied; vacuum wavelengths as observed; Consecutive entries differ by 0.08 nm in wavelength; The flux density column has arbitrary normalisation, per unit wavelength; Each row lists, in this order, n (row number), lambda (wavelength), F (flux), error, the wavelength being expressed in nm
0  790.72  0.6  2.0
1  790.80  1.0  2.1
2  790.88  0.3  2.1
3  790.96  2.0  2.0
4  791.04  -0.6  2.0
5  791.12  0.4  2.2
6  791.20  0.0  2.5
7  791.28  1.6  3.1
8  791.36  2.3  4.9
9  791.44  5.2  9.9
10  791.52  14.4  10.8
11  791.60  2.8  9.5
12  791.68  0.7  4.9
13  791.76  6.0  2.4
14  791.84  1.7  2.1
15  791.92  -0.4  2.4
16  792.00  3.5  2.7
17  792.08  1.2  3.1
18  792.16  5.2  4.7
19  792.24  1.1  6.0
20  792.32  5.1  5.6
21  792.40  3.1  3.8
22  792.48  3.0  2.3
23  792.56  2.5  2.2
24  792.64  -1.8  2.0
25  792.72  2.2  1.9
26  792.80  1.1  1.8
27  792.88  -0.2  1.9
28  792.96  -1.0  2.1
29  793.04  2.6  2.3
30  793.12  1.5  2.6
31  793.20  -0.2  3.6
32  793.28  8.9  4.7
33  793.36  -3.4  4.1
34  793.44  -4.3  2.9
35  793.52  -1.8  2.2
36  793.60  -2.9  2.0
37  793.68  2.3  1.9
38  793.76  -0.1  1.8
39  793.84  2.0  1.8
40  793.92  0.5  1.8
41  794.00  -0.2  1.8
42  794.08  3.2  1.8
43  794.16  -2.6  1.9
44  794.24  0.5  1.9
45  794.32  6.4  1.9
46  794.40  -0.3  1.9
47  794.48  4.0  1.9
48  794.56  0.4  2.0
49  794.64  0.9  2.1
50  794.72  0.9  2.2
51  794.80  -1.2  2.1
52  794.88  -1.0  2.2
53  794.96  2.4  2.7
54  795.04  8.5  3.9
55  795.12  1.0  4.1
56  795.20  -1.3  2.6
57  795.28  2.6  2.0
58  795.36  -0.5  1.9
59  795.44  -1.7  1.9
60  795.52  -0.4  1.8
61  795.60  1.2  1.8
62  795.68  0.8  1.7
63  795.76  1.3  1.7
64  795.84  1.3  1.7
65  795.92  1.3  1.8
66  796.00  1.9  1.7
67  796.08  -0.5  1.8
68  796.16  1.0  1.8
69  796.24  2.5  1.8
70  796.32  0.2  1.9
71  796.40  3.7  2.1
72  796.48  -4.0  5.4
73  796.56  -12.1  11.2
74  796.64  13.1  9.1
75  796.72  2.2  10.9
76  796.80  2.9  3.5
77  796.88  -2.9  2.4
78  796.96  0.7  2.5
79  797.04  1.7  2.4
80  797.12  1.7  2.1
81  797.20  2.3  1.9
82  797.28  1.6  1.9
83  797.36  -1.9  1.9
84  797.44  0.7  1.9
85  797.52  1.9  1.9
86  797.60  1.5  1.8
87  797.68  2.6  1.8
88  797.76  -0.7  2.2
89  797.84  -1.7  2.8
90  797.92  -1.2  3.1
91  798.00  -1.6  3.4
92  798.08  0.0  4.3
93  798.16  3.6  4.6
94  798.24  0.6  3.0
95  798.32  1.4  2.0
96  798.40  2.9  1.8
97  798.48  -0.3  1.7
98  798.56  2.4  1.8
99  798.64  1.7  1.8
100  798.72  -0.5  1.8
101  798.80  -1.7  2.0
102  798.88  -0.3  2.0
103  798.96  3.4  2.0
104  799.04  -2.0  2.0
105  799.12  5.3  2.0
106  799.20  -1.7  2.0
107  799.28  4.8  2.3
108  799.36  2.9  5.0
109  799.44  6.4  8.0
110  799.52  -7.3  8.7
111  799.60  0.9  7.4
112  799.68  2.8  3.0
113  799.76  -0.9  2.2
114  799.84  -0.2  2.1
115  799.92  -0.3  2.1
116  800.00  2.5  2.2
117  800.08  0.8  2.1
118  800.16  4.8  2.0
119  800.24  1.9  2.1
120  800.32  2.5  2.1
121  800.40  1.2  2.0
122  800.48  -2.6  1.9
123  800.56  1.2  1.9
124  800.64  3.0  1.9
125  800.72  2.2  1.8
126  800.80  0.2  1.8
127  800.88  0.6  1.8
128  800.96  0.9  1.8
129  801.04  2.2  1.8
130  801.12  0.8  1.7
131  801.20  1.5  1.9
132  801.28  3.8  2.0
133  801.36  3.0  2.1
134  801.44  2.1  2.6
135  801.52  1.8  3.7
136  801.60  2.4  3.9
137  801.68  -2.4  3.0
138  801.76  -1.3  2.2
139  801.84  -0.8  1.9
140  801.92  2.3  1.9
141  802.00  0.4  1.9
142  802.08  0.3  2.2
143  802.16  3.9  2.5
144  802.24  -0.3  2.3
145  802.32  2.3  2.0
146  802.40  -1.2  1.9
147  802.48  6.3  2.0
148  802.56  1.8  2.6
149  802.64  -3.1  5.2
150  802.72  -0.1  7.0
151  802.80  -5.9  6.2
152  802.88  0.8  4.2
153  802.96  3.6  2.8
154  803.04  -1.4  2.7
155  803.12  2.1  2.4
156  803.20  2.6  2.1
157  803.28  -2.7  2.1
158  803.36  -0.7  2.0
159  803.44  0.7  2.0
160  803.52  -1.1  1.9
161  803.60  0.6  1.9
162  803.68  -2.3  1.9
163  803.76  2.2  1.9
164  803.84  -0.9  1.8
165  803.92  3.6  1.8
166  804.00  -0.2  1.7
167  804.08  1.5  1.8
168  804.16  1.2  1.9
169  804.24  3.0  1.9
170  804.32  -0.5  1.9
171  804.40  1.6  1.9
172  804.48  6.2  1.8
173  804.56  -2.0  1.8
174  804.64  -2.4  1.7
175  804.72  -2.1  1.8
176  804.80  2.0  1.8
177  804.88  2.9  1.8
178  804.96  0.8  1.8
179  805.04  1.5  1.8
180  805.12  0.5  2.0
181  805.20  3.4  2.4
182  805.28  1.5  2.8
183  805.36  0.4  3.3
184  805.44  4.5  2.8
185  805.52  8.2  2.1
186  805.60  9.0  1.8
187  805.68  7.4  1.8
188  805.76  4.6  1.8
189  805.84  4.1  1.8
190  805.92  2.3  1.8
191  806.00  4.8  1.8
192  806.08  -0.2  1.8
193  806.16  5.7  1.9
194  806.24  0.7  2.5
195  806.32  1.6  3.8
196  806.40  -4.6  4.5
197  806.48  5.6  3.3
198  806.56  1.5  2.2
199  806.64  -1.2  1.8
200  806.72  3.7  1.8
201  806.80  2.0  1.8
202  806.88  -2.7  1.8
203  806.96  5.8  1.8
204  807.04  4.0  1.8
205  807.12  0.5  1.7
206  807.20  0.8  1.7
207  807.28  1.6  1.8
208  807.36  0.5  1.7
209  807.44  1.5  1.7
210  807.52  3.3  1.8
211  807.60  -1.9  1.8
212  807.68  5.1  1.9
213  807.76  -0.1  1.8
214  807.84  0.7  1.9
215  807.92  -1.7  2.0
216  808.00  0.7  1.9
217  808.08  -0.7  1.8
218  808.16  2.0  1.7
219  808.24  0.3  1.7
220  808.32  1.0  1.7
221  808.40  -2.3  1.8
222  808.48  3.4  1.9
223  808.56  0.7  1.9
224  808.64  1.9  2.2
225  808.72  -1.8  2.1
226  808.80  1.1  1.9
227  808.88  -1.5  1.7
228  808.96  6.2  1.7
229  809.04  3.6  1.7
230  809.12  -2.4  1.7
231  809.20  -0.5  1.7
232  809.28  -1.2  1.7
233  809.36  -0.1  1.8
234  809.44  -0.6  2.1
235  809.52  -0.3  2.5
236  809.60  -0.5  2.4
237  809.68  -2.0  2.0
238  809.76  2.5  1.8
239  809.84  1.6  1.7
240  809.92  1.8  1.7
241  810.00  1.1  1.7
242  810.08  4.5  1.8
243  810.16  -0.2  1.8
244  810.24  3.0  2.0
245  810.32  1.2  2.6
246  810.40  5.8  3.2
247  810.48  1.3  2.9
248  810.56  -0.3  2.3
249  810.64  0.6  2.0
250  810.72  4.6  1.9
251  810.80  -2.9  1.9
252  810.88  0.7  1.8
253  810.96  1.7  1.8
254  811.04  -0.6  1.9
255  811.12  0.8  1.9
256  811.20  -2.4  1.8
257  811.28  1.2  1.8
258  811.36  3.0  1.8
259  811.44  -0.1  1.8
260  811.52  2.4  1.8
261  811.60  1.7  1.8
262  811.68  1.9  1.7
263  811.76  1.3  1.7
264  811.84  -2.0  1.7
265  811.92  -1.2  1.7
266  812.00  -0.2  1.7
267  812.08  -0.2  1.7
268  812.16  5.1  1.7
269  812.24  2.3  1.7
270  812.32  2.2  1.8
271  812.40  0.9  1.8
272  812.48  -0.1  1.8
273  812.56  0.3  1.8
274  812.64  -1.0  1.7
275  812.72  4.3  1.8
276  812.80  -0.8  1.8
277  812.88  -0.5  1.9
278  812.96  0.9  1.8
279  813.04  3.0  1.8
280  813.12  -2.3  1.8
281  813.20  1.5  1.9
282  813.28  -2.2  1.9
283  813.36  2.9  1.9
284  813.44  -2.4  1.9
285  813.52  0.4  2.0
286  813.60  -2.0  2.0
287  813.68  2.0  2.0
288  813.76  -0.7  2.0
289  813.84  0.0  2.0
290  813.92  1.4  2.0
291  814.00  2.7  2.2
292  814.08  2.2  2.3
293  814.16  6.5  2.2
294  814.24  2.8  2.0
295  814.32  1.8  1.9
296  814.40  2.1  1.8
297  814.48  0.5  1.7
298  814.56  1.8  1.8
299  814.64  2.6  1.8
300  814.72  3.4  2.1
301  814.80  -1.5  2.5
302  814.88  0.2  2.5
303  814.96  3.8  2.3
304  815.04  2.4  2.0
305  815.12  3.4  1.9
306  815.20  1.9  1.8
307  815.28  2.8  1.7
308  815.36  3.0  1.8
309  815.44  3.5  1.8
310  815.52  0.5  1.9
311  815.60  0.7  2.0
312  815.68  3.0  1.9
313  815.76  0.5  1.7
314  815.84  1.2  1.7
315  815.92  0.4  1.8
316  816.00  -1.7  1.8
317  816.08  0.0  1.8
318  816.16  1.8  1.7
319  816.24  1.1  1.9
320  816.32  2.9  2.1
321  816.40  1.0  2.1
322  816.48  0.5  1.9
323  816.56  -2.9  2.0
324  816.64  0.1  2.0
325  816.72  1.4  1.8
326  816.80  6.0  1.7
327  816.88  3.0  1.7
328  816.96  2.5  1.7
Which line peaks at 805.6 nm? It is H-gamma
